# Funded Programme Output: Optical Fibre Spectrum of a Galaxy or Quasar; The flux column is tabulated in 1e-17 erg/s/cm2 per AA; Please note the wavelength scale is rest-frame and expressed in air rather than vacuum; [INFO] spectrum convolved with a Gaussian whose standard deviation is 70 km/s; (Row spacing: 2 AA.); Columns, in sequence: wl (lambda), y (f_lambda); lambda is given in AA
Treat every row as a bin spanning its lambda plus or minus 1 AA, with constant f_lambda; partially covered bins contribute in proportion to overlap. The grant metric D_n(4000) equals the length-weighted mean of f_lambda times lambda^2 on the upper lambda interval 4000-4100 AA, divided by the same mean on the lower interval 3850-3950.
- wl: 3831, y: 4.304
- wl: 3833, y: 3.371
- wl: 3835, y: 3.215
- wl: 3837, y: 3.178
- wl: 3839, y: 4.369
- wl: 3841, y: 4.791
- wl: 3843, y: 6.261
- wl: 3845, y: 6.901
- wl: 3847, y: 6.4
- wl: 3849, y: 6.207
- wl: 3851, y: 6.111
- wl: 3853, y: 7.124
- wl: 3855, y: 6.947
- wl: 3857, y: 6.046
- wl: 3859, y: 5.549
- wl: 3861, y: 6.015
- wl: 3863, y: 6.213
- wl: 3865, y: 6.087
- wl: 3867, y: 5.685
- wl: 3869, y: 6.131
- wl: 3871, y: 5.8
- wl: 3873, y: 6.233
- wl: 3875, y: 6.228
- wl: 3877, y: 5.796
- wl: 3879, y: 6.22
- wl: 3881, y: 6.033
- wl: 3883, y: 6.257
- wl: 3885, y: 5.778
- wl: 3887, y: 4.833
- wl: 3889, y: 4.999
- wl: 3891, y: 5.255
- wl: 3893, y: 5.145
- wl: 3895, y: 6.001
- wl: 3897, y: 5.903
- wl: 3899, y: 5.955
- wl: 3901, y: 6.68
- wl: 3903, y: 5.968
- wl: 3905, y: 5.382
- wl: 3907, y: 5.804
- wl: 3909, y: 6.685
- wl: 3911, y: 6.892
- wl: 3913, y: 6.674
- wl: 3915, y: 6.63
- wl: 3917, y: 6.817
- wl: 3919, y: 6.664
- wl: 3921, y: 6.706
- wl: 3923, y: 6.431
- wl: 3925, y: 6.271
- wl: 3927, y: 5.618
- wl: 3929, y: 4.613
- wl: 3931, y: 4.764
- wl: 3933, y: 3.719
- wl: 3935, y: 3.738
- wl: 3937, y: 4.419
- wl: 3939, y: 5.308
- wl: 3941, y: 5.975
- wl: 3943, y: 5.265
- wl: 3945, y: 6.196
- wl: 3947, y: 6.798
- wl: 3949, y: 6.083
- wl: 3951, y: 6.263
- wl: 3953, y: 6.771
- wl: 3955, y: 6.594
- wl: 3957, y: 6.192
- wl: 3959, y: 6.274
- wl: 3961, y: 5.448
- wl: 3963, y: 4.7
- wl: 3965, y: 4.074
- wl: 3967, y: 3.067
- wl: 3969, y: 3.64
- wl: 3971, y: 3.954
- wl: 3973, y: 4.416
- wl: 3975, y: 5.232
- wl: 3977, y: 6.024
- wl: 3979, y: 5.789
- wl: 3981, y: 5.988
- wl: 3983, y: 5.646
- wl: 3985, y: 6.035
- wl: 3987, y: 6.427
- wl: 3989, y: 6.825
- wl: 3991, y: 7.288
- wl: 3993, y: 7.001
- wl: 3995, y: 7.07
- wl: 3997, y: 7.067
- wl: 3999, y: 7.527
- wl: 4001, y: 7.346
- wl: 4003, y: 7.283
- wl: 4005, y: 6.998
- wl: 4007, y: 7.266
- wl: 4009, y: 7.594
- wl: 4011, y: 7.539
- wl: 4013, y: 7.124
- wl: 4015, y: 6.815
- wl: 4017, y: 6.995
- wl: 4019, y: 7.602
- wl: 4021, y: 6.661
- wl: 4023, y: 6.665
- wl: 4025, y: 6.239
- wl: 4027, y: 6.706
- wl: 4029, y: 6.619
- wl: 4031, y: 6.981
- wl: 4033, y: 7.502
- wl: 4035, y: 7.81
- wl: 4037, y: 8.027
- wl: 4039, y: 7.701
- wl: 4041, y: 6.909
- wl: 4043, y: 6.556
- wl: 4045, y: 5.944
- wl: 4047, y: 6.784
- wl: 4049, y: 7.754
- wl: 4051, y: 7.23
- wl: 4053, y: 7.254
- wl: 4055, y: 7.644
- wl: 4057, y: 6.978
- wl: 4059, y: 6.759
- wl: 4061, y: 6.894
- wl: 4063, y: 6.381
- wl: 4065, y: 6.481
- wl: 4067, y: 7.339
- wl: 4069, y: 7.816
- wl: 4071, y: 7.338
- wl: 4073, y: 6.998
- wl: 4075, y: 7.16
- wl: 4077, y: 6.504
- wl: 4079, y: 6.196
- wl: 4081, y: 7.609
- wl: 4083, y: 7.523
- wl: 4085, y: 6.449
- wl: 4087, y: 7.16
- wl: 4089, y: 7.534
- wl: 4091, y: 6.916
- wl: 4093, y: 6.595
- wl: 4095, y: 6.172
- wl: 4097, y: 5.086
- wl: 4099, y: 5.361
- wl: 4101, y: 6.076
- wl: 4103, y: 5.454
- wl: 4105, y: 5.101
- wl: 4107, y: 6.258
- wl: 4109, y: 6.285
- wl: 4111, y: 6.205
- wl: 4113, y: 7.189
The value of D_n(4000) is 1.3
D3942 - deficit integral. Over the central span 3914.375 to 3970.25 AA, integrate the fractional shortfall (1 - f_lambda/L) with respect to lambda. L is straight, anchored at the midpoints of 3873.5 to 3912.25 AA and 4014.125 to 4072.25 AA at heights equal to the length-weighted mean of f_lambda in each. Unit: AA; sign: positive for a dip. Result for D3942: 6.6 AA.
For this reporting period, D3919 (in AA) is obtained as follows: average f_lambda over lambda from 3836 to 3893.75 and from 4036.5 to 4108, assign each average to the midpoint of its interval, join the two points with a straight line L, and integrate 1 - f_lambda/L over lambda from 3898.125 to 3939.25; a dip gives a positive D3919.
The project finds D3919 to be 1.7 AA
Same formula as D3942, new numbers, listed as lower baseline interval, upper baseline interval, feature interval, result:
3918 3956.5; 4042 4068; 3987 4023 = -4.2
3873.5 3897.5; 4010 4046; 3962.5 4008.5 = 4.7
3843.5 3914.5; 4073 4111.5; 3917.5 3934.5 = 1.5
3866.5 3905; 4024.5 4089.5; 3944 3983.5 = 5.7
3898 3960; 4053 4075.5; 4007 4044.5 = -1.9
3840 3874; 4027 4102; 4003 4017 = -1.0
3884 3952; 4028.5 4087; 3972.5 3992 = 1.1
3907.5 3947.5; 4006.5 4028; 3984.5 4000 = -0.6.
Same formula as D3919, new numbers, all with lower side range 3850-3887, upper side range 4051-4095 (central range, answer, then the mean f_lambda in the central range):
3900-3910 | 0.2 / 6.1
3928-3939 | 3.5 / 4.35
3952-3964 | 0.9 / 6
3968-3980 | 3.2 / 4.84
